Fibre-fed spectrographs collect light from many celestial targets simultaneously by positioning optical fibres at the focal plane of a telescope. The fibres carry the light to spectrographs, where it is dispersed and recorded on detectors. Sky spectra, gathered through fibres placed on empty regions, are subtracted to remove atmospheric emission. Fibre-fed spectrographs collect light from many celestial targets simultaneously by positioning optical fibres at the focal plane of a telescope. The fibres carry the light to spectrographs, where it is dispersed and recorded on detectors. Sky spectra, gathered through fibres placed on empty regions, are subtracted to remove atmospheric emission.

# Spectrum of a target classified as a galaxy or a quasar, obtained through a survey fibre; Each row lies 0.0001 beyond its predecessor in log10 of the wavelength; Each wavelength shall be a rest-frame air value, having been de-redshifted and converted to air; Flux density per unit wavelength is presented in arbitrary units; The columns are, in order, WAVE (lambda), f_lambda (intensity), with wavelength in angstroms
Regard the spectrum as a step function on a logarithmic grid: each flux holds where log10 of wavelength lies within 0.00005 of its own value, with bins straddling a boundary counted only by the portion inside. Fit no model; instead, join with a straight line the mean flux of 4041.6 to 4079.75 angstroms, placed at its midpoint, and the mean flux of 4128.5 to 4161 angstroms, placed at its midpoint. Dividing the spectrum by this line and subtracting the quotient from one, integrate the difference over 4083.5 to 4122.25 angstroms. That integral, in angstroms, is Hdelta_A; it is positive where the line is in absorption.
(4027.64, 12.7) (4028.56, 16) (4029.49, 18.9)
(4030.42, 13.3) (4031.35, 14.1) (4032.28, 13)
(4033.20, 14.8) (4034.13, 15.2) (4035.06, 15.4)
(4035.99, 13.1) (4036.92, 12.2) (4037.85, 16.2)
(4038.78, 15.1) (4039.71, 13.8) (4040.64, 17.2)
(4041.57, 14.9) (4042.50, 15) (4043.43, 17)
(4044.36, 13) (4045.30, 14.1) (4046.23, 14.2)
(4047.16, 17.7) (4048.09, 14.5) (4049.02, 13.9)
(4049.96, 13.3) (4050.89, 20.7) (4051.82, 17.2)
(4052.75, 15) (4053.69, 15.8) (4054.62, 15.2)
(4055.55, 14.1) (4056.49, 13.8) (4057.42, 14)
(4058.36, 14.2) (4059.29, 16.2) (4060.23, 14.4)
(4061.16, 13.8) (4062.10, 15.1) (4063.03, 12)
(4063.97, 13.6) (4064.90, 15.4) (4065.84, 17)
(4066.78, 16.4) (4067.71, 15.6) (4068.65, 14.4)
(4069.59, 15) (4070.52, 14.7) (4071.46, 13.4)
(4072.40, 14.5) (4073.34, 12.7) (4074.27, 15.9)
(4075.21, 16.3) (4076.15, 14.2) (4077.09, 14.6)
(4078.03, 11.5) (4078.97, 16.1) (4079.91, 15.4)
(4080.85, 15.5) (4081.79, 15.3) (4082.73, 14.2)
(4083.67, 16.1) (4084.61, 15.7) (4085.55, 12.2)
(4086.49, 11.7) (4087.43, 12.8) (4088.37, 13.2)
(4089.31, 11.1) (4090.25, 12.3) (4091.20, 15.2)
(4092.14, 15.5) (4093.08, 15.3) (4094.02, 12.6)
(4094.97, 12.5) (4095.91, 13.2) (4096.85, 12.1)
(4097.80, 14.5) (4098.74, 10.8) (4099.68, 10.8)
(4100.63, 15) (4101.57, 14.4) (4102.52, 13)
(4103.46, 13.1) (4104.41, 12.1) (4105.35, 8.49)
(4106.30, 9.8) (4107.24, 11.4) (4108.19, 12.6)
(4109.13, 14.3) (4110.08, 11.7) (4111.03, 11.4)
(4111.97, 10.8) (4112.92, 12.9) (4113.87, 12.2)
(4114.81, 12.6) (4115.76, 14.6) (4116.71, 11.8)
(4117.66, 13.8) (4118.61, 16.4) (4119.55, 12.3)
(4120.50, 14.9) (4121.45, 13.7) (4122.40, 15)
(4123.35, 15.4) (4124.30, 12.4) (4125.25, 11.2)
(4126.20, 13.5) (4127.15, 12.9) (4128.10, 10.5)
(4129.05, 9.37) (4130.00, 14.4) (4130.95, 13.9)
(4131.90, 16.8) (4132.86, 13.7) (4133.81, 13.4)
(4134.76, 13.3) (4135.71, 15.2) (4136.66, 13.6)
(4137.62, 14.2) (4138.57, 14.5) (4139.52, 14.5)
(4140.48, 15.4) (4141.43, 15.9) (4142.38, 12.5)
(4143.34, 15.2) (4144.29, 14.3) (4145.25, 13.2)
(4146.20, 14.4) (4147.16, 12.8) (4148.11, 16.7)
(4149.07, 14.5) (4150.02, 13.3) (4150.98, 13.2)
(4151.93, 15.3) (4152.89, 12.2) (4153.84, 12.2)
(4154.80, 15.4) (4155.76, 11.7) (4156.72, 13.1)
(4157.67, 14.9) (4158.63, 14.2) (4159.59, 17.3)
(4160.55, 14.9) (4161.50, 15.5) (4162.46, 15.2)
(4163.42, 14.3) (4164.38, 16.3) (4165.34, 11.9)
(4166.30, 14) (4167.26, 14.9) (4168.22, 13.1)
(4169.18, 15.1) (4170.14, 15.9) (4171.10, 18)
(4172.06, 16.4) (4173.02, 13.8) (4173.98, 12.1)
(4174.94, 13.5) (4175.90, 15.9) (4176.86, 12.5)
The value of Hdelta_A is 4.1 angstroms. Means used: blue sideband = 14.9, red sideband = 14.1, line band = 12.9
